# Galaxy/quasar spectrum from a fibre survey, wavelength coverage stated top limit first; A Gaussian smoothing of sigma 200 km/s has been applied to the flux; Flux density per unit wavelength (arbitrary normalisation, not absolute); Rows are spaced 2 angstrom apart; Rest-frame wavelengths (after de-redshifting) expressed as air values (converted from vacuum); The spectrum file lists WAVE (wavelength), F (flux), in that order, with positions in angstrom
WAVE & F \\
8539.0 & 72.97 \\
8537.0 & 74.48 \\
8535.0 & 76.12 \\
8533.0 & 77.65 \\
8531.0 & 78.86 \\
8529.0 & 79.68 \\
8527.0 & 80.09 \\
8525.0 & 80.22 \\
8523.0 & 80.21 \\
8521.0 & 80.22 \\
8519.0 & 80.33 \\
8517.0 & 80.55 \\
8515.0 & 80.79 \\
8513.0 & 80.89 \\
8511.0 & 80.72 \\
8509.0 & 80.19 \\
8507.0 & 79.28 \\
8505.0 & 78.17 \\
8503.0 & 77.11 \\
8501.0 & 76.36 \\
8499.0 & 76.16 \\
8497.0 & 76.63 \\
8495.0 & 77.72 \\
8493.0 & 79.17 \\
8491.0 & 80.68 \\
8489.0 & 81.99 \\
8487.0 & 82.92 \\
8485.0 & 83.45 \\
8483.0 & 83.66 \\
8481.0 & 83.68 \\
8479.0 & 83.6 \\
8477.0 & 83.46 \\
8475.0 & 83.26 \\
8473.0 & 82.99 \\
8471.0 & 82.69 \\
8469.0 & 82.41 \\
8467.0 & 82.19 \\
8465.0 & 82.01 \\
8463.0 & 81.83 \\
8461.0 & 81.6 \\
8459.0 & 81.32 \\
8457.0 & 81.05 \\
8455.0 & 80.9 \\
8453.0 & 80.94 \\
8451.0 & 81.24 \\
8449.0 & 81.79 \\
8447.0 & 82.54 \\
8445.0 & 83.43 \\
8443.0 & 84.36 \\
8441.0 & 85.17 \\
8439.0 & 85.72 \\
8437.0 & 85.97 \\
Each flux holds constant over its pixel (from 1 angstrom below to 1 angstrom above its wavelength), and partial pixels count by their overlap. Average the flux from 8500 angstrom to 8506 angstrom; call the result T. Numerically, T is 77.2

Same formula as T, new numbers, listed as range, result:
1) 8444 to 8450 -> 82.6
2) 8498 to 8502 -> 76.3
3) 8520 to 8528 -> 80.2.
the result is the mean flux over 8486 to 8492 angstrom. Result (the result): 81.9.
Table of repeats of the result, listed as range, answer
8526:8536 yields 78.5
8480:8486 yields 83.6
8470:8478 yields 83.1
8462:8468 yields 82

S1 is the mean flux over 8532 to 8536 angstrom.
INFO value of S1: 76.9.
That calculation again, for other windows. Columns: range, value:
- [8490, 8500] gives 78.1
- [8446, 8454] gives 81.6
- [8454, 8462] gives 81.2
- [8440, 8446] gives 84.3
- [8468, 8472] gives 82.5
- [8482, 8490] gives 83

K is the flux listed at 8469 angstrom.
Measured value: 82.41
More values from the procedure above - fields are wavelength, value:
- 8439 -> 85.72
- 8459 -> 81.32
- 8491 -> 80.68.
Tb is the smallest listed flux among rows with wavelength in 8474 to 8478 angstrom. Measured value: 83.26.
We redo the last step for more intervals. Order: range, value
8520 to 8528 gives 80.09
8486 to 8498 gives 76.63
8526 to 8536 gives 76.12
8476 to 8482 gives 83.46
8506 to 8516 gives 79.28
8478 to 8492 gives 80.68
